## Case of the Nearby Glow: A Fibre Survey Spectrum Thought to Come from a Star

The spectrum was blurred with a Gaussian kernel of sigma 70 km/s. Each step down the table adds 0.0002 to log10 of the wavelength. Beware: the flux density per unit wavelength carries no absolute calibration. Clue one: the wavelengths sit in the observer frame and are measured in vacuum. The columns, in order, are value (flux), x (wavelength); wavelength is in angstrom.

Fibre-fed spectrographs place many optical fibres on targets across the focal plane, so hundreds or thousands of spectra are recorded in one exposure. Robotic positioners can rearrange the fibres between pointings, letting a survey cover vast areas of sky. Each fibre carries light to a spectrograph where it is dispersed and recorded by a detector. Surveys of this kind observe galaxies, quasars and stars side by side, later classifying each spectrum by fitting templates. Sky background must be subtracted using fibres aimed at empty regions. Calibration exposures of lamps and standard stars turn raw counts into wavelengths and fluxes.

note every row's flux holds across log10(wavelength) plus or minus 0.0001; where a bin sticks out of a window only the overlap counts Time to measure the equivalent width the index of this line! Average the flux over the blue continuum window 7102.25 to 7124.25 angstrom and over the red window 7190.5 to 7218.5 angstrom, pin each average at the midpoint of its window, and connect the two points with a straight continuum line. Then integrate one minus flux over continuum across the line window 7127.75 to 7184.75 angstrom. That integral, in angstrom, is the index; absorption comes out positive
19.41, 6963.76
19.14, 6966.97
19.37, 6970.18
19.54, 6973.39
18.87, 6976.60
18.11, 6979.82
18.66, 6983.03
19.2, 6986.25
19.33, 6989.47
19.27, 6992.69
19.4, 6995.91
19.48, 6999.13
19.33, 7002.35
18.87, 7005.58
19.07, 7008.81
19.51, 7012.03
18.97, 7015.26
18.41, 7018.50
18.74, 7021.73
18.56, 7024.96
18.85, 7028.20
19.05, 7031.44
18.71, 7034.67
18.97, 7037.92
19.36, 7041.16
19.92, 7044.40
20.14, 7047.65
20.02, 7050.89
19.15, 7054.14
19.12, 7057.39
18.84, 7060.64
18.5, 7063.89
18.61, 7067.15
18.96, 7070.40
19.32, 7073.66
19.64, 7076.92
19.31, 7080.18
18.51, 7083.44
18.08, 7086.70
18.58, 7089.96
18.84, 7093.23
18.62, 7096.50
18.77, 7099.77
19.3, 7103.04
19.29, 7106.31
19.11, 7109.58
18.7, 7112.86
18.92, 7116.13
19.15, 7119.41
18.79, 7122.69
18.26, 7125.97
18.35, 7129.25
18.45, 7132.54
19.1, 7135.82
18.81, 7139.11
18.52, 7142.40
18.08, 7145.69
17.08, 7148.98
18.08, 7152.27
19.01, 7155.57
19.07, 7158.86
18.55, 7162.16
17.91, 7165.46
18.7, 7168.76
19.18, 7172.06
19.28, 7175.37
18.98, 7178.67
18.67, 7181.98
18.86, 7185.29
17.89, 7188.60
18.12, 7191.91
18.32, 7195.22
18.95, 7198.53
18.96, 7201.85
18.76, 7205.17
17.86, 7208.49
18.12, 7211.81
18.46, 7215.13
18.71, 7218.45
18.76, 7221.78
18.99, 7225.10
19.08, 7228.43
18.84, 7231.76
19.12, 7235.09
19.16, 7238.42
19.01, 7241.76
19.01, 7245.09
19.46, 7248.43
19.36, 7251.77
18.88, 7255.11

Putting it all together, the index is 0.5 angstrom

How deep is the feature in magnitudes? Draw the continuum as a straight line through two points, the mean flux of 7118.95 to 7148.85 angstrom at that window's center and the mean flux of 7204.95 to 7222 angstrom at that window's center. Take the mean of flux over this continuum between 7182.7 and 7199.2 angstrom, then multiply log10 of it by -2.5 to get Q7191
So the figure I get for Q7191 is 0.00 mag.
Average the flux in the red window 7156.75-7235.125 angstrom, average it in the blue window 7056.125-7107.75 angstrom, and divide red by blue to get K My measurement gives 0.99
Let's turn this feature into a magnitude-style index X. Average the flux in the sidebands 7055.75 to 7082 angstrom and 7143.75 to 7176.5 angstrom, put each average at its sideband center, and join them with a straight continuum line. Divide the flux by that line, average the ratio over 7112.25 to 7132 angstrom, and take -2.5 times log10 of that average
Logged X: 0.00 mag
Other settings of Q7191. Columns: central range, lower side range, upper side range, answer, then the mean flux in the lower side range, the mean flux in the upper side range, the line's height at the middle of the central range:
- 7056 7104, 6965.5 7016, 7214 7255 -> 0.01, 19.1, 19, 19.1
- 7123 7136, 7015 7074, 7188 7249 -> 0.02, 19.1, 18.7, 18.9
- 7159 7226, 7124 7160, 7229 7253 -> 0.01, 18.4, 19.1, 18.8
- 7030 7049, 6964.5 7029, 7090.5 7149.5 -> -0.02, 19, 18.7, 18.9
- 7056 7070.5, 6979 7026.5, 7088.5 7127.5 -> 0.01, 19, 18.9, 18.9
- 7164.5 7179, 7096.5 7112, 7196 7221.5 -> -0.01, 19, 18.5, 18.7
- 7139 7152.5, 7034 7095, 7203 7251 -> 0.05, 19.1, 18.8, 19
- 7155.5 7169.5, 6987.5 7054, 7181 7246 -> 0.01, 19.2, 18.7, 18.8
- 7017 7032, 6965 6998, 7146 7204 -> 0.02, 19.1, 18.6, 19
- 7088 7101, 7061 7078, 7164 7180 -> 0.01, 19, 18.8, 18.9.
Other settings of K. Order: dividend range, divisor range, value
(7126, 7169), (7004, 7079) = 0.96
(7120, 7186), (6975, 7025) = 0.98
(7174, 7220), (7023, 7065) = 0.97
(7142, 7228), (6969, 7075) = 0.97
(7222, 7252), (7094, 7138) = 1.01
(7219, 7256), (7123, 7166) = 1.03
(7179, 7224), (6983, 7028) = 0.97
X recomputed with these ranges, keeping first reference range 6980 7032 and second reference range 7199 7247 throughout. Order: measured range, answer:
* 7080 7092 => 0.022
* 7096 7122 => -0.005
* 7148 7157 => 0.044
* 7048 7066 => -0.013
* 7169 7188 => -0.004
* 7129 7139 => 0.011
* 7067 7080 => -0.015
